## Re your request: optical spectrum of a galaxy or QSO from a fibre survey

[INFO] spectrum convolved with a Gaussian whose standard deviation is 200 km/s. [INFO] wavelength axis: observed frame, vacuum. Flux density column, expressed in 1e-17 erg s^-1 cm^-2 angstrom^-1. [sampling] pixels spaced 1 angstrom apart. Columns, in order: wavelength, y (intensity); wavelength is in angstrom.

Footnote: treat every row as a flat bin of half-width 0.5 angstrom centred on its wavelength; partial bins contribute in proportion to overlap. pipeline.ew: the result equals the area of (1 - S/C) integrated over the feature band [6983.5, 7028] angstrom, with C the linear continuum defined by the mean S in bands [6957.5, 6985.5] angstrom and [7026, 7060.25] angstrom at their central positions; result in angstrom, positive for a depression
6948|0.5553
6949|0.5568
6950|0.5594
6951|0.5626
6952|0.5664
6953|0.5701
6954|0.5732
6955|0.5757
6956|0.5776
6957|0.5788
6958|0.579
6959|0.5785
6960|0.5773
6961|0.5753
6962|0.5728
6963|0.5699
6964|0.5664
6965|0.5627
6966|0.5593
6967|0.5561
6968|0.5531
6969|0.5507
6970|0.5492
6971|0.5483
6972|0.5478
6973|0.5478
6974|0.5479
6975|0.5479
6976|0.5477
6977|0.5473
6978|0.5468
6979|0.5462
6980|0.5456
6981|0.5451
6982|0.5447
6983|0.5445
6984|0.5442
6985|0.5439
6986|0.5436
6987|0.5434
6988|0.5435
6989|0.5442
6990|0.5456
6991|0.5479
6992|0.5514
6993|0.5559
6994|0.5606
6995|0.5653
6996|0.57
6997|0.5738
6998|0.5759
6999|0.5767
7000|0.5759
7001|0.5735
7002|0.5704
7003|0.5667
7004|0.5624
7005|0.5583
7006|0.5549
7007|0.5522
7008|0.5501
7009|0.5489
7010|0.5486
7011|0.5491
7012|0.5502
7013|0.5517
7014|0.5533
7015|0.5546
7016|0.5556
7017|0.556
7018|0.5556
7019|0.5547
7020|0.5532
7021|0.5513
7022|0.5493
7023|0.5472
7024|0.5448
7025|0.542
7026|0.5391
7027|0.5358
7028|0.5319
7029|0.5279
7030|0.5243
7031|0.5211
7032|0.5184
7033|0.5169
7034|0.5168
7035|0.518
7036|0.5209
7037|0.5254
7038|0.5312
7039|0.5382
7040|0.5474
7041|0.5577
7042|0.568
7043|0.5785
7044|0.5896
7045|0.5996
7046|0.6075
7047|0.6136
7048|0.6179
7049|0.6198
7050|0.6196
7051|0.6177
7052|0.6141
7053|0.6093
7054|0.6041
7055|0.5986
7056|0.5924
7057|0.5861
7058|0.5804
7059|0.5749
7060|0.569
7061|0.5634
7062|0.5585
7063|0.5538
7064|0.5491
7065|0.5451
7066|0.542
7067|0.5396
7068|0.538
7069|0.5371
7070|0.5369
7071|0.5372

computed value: 0.5 angstrom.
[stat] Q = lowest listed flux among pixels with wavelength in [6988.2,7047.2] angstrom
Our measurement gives 0.5168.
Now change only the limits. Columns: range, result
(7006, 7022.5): 0.5486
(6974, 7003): 0.5434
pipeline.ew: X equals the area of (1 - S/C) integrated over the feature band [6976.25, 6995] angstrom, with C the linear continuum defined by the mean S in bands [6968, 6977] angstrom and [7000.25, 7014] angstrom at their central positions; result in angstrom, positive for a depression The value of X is 0.1 angstrom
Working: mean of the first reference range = 0.549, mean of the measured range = 0.547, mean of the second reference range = 0.557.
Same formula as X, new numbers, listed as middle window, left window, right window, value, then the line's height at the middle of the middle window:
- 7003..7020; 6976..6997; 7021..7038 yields -0.48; 0.539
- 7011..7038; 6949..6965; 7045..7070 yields 1.80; 0.578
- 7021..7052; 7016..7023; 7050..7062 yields 0.77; 0.571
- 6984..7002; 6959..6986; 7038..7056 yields 0.20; 0.564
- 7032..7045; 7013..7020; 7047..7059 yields 0.92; 0.585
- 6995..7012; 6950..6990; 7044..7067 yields 0.18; 0.569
